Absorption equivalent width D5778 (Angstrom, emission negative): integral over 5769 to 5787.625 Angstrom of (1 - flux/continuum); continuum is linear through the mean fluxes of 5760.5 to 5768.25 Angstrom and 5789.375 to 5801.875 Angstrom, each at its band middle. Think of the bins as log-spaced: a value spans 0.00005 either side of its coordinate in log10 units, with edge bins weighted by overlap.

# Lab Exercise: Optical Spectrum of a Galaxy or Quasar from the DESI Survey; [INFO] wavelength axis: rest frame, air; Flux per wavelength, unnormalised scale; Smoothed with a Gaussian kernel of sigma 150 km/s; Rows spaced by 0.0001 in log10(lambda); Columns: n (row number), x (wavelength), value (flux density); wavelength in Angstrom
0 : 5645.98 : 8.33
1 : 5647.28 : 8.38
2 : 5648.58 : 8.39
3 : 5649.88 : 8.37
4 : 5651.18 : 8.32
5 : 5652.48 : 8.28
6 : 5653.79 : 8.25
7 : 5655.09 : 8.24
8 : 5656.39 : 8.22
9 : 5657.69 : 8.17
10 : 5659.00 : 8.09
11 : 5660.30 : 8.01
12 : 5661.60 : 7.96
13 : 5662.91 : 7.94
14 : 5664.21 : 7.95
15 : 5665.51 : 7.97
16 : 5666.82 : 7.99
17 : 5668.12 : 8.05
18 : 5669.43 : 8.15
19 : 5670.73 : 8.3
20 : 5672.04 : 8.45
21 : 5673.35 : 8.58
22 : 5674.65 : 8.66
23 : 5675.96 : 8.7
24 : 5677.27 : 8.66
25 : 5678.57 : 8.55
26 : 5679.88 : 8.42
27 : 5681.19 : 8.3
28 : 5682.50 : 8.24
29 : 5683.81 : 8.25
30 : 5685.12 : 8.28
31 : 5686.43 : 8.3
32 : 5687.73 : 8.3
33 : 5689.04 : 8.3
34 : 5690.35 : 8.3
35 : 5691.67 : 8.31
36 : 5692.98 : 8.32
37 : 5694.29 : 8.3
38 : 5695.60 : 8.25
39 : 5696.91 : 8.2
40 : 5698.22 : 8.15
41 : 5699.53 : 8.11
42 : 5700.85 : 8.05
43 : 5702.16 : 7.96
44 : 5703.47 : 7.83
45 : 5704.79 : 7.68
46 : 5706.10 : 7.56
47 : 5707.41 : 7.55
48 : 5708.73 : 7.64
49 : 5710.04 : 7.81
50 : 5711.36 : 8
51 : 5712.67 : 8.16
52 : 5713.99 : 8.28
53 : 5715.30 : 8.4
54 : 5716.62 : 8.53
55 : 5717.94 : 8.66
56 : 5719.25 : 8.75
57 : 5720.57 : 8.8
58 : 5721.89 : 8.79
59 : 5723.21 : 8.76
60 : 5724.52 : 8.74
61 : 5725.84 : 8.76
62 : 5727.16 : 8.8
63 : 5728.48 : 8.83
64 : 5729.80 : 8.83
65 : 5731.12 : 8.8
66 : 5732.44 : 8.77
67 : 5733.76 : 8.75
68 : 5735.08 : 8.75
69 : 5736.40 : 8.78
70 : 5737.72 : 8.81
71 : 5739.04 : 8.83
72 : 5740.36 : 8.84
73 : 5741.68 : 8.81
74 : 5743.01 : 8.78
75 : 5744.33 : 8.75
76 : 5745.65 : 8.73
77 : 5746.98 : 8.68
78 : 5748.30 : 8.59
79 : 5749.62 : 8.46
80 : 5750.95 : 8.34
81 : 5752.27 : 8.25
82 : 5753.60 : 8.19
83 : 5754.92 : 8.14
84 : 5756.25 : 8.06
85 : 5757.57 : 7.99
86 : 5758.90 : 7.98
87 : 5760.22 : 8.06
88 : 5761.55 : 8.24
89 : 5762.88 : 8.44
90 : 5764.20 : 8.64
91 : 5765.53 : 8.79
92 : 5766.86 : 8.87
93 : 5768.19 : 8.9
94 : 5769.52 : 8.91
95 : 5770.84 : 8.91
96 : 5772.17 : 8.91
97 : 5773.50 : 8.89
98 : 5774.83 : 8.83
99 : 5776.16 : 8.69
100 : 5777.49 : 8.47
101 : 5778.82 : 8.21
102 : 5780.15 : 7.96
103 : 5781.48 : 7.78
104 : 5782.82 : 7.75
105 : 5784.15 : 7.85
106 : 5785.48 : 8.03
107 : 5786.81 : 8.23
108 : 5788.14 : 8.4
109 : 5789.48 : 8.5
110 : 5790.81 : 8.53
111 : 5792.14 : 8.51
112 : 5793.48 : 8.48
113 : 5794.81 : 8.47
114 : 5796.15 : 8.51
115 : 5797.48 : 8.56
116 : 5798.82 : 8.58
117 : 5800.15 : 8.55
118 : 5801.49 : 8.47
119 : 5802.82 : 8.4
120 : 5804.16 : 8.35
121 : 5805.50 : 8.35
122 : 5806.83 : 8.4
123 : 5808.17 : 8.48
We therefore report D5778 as 0.4 Angstrom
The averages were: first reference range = 8.59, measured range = 8.39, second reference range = 8.52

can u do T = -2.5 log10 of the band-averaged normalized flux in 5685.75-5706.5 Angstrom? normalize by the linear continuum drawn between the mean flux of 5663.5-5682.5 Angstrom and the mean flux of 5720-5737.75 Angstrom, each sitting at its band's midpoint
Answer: 0.051 mag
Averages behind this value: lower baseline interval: 8.33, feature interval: 8.13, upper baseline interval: 8.78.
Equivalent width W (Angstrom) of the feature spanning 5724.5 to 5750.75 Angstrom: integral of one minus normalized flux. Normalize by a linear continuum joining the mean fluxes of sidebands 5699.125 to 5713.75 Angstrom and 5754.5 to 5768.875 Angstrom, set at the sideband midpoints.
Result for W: -1.9 Angstrom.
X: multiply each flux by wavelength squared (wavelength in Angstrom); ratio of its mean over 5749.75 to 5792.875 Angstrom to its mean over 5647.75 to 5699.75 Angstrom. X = 1.0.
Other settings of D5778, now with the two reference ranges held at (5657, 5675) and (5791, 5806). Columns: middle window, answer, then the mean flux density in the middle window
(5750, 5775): -0.3 Angstrom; 8.48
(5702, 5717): 0.6 Angstrom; 7.94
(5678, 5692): -0.2 Angstrom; 8.32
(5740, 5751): -0.4 Angstrom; 8.67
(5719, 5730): -0.6 Angstrom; 8.78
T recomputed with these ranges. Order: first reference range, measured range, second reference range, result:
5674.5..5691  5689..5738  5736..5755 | 0.02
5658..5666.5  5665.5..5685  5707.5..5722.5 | -0.04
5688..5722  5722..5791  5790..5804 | -0.02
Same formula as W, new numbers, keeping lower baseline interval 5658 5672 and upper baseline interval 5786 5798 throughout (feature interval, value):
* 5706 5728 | -0.40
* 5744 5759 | -0.03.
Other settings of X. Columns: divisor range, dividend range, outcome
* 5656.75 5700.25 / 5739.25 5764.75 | 1.05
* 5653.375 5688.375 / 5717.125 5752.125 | 1.08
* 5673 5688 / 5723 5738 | 1.06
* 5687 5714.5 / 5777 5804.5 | 1.07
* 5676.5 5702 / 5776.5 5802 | 1.04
